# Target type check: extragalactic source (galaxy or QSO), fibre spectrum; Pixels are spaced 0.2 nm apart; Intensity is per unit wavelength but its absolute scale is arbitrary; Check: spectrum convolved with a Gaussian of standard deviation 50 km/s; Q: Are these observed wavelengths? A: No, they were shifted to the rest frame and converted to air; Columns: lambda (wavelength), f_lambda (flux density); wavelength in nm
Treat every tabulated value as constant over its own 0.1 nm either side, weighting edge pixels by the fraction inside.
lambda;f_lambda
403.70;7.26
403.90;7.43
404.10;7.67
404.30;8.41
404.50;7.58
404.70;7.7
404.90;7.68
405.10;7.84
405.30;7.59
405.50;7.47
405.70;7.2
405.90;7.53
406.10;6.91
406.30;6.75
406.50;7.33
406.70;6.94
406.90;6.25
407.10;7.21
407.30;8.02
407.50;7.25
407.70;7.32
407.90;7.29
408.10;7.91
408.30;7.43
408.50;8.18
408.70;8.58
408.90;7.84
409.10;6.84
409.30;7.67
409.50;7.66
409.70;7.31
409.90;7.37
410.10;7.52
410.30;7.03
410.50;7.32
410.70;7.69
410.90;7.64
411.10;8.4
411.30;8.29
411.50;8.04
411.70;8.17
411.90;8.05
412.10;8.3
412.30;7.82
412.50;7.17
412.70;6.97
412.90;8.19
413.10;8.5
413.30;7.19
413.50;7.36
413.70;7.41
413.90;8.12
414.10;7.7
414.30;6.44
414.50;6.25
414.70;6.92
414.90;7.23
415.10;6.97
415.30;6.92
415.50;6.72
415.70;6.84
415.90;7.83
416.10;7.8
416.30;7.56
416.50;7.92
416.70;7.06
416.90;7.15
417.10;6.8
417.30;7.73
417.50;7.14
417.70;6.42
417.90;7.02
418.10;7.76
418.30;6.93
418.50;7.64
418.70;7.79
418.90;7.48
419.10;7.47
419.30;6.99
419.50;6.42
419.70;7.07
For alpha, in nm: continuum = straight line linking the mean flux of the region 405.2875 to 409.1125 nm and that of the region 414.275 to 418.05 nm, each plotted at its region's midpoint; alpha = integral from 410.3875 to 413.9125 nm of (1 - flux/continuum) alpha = -0.27 nm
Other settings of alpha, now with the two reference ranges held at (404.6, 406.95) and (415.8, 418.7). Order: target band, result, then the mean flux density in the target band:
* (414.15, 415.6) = 0.10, 6.81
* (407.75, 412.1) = -0.25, 7.73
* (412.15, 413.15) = -0.05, 7.72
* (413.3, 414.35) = -0.01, 7.43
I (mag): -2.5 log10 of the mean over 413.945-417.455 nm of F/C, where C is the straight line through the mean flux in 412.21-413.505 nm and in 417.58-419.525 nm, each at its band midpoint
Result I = 0.03 mag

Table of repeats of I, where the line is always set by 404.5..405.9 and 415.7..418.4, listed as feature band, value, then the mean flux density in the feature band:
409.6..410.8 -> 0.013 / 7.37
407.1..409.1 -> -0.025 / 7.68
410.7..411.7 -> -0.087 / 8.06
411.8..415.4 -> -0.005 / 7.42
